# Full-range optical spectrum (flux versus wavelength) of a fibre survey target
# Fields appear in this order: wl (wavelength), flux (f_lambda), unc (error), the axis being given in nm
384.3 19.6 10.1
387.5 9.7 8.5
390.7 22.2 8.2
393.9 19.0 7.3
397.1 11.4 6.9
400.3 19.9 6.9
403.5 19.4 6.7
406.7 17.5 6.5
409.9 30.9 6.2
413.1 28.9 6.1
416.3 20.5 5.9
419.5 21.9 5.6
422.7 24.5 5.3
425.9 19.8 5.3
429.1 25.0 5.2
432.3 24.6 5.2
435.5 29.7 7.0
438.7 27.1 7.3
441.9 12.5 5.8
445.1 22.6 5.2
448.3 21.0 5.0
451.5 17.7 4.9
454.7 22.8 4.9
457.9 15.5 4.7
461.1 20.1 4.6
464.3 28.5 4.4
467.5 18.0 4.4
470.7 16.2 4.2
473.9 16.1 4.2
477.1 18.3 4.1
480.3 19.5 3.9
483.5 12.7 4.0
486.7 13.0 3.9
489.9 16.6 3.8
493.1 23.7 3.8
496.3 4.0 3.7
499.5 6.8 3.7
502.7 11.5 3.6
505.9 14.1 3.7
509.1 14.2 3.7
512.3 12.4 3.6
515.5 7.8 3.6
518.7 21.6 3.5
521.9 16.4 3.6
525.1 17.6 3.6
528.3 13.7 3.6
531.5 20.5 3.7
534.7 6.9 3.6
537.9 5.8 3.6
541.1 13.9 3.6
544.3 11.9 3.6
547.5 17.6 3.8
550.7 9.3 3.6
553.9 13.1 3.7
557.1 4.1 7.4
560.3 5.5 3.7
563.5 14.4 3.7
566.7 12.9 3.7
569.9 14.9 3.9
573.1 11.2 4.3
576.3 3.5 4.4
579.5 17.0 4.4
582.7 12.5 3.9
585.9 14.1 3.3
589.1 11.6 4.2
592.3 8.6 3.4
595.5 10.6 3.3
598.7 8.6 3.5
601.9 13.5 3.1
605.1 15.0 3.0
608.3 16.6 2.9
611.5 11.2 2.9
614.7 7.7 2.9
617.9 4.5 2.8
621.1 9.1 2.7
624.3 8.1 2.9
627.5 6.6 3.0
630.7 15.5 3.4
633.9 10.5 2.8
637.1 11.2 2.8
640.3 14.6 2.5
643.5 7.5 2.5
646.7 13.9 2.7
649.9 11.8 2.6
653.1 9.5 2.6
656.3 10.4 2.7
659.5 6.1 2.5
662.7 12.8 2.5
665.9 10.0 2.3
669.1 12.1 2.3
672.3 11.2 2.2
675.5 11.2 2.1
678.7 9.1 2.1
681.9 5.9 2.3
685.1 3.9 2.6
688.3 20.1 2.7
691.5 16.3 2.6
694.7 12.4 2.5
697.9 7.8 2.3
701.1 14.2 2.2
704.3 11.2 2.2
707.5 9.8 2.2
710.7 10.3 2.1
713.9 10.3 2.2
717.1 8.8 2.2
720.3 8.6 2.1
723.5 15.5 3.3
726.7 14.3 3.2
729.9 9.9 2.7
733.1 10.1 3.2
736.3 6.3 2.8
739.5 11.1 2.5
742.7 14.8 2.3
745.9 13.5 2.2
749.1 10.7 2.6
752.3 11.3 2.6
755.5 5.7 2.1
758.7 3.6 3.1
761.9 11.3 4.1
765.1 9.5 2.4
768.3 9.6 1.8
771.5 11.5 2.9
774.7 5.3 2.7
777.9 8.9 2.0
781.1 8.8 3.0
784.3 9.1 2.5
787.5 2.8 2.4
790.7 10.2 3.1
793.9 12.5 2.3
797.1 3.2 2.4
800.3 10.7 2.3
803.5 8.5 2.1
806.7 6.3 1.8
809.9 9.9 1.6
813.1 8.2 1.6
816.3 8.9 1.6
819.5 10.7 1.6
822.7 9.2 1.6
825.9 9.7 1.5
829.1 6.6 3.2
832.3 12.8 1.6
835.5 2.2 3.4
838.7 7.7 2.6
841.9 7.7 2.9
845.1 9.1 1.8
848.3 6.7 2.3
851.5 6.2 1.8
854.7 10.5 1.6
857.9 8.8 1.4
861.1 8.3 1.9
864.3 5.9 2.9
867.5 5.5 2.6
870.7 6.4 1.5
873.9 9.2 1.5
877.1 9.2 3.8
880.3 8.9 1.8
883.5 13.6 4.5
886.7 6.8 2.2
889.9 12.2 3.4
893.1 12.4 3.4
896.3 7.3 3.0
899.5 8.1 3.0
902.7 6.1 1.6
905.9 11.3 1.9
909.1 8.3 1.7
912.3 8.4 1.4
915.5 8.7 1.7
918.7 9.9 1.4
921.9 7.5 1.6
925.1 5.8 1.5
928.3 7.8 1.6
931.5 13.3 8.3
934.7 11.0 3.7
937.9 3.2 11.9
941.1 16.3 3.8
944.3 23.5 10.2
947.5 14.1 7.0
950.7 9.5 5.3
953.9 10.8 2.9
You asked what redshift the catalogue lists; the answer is 1.631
